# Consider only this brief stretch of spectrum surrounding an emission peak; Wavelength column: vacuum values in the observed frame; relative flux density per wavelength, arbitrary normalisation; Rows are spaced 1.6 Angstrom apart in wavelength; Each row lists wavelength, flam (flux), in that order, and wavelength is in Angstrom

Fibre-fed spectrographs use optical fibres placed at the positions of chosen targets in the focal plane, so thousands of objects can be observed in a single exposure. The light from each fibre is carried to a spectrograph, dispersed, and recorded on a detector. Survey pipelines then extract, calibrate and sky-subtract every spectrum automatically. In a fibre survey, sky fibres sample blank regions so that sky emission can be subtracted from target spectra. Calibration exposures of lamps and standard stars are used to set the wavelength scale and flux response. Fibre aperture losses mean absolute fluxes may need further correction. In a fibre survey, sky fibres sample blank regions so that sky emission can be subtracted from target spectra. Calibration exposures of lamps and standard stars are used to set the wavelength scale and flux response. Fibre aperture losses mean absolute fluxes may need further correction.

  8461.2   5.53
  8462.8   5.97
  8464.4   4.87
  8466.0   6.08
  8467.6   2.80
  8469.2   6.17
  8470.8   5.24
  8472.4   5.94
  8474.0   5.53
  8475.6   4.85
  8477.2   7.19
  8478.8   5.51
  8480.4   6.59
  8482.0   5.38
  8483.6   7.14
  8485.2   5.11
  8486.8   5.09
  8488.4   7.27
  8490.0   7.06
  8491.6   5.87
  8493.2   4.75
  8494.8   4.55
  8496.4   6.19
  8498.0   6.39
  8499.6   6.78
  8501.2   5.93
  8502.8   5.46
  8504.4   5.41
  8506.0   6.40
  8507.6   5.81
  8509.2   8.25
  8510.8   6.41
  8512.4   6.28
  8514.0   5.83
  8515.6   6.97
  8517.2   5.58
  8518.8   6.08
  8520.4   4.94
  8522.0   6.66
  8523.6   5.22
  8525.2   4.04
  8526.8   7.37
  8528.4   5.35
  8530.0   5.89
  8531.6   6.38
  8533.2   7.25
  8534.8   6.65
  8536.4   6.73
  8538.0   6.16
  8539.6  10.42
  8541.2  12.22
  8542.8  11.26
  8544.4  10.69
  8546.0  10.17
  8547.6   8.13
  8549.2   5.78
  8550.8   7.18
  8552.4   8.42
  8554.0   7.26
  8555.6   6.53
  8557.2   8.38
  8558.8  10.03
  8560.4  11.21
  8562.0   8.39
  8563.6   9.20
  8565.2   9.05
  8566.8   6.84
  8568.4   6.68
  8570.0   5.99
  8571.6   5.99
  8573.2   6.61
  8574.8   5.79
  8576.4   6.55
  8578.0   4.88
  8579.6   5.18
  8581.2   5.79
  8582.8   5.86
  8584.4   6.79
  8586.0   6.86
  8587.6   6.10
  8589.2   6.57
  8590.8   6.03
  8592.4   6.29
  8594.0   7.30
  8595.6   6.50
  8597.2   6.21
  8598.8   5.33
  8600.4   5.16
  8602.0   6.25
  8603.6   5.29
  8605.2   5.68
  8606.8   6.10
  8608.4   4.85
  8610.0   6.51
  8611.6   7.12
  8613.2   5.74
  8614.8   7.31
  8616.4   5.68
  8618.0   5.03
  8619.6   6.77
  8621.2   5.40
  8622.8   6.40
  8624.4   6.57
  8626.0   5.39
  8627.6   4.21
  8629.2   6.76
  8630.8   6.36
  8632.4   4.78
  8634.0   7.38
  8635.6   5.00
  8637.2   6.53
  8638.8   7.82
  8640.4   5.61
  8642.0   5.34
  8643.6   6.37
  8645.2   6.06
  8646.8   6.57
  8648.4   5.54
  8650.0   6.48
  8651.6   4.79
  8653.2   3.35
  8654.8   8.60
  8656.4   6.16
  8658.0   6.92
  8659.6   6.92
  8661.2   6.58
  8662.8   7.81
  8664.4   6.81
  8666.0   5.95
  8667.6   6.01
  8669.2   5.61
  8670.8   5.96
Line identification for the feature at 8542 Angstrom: [S II]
